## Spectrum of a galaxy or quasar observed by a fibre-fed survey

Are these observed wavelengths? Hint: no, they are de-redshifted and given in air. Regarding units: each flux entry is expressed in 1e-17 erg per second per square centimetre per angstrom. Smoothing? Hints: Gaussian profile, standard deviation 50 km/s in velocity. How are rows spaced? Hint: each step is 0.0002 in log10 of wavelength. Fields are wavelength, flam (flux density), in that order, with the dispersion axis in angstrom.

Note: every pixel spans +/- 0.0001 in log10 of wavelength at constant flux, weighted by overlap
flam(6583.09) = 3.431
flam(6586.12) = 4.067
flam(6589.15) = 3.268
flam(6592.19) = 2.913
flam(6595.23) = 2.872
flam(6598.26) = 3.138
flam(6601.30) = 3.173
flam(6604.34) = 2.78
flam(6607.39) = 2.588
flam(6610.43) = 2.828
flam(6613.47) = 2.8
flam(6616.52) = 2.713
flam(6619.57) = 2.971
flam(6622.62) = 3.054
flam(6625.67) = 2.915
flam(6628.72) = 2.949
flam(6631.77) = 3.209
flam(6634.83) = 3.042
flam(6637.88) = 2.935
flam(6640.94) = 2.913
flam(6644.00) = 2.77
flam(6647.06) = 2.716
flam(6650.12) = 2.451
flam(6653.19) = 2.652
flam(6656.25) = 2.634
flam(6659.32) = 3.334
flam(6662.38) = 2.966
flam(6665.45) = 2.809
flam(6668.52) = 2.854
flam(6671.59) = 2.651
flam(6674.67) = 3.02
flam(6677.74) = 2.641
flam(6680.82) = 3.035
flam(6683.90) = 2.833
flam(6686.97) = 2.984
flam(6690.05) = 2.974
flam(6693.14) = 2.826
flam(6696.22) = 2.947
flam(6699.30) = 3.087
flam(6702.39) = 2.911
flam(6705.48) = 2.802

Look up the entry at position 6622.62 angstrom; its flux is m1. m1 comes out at 3.054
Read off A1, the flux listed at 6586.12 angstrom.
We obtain 4.067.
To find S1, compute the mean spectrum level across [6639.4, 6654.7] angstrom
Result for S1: 2.7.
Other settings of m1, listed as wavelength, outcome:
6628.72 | 2.949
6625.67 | 2.915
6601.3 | 3.173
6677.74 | 2.641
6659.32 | 3.334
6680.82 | 3.035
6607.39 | 2.588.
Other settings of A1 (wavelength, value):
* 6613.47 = 2.8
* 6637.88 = 2.935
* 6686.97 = 2.984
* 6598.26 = 3.138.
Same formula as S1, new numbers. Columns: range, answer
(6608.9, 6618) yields 2.78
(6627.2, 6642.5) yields 3.01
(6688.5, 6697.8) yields 2.92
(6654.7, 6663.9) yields 2.98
